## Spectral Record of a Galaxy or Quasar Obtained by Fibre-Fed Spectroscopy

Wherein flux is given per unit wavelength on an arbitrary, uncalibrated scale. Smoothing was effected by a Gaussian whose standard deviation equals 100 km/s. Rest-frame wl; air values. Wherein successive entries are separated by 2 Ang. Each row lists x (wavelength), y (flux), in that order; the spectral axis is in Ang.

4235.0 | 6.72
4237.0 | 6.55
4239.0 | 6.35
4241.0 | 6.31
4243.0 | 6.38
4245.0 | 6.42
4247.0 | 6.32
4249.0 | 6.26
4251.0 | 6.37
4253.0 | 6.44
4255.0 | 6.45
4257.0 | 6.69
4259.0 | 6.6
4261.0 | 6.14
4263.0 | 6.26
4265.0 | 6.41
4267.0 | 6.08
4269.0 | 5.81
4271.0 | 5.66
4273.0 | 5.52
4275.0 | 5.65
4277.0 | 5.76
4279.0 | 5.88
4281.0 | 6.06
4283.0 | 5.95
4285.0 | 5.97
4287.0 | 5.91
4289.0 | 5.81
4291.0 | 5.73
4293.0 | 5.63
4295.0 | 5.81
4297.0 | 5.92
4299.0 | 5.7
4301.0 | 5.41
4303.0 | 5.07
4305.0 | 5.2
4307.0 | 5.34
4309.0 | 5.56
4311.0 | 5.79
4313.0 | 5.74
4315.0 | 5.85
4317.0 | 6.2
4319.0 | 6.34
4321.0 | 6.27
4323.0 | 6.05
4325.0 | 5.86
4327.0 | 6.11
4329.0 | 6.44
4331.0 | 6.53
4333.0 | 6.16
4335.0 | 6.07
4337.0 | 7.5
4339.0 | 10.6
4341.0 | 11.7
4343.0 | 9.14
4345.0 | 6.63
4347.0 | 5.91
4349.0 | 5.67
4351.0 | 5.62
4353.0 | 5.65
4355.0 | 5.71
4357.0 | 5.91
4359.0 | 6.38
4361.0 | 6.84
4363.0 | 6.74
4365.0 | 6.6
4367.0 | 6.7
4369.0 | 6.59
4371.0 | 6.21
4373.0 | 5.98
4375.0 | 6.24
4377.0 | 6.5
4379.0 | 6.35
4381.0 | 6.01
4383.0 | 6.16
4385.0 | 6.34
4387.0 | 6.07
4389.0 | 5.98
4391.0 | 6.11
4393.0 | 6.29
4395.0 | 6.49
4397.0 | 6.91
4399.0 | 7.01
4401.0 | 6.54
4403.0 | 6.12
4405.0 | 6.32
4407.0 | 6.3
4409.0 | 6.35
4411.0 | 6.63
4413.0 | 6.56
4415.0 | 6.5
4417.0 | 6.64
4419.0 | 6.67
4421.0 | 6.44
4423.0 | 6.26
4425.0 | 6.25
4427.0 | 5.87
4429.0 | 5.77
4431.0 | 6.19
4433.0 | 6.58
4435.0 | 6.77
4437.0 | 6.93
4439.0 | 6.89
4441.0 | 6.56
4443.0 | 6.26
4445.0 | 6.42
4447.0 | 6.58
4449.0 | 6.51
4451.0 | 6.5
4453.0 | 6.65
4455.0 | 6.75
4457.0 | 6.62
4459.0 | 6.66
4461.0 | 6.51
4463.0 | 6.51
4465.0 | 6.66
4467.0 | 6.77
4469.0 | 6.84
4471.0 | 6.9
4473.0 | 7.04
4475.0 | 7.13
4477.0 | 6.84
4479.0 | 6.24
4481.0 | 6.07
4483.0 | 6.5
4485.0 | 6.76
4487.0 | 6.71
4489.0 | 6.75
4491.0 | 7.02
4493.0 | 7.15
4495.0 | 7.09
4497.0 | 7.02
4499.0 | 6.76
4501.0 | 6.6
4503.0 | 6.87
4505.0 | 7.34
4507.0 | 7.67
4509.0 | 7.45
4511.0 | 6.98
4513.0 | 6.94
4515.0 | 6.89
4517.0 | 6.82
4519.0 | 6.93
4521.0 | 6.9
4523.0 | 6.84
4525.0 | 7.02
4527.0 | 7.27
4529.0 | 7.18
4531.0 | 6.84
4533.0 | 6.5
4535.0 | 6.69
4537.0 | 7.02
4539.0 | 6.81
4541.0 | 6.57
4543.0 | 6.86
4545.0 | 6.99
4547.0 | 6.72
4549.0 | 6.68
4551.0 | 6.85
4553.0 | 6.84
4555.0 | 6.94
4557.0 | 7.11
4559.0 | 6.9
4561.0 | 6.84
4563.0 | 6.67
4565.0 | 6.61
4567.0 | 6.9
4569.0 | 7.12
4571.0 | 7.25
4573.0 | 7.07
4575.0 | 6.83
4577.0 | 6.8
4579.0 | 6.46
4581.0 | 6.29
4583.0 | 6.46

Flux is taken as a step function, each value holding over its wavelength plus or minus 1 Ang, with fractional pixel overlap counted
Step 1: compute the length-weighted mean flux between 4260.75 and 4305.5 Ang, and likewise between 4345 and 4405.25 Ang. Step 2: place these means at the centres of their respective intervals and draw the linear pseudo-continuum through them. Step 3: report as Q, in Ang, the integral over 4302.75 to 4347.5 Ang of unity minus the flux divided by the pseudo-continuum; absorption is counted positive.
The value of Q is -4.6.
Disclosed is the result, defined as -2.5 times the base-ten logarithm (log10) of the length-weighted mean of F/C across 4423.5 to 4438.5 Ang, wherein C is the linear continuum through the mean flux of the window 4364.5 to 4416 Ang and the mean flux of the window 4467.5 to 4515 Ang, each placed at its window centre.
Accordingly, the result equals 0.04 mag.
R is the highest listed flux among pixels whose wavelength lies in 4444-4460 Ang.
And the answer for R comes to 6.75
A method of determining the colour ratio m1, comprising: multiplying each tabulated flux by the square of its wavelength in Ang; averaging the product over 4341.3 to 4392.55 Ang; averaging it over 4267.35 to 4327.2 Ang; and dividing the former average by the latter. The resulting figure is 1.14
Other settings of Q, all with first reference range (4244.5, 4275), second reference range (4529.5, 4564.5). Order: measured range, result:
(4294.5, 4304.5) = 1.2 Ang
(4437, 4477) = -0.3 Ang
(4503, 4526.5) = -1.1 Ang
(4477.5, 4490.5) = 0.3 Ang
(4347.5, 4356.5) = 1.0 Ang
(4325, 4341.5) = -2.7 Ang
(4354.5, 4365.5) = 0.1 Ang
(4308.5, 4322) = 0.7 Ang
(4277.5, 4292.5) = 0.9 Ang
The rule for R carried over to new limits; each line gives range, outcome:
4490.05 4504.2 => 7.15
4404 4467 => 6.93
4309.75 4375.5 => 11.7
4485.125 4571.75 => 7.67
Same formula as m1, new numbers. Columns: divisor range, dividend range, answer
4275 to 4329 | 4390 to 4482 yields 1.19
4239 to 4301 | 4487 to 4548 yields 1.28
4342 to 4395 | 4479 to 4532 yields 1.17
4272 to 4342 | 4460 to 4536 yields 1.21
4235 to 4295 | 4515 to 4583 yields 1.27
